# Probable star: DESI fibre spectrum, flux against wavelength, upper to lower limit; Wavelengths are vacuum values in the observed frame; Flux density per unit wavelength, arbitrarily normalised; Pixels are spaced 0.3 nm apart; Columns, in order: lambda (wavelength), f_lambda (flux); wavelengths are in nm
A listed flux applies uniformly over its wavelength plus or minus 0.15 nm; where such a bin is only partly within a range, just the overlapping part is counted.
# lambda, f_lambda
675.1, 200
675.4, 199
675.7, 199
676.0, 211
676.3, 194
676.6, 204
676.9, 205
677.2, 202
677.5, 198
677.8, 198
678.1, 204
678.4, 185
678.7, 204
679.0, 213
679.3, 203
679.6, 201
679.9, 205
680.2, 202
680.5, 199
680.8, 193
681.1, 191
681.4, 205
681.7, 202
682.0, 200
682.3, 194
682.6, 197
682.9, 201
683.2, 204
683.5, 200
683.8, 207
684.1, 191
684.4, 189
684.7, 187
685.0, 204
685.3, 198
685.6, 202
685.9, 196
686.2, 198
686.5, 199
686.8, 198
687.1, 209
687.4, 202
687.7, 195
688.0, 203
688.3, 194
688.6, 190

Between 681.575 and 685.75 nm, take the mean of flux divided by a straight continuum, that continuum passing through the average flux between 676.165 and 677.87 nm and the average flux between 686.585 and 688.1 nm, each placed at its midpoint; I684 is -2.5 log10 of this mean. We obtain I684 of 0.01 mag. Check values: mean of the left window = 200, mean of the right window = 201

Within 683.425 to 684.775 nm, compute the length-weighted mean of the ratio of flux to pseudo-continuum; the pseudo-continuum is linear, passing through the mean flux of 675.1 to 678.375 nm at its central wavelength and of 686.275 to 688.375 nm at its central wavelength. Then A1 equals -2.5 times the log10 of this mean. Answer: 0.03 mag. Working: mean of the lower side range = 201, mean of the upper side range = 200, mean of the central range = 195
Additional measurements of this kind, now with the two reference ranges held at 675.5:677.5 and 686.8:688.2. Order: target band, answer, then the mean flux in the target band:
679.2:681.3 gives 0.01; 199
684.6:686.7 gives 0.02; 198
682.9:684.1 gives 0.00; 202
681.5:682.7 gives 0.02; 199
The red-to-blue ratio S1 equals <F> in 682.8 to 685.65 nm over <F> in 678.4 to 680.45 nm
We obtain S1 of 0.98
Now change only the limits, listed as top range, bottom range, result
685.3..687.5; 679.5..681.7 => 1.00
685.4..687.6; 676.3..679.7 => 1.00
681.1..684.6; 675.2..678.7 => 0.99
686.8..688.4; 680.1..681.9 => 1.01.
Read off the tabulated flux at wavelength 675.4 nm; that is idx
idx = 199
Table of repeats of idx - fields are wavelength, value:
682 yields 200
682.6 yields 197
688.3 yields 194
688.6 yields 190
